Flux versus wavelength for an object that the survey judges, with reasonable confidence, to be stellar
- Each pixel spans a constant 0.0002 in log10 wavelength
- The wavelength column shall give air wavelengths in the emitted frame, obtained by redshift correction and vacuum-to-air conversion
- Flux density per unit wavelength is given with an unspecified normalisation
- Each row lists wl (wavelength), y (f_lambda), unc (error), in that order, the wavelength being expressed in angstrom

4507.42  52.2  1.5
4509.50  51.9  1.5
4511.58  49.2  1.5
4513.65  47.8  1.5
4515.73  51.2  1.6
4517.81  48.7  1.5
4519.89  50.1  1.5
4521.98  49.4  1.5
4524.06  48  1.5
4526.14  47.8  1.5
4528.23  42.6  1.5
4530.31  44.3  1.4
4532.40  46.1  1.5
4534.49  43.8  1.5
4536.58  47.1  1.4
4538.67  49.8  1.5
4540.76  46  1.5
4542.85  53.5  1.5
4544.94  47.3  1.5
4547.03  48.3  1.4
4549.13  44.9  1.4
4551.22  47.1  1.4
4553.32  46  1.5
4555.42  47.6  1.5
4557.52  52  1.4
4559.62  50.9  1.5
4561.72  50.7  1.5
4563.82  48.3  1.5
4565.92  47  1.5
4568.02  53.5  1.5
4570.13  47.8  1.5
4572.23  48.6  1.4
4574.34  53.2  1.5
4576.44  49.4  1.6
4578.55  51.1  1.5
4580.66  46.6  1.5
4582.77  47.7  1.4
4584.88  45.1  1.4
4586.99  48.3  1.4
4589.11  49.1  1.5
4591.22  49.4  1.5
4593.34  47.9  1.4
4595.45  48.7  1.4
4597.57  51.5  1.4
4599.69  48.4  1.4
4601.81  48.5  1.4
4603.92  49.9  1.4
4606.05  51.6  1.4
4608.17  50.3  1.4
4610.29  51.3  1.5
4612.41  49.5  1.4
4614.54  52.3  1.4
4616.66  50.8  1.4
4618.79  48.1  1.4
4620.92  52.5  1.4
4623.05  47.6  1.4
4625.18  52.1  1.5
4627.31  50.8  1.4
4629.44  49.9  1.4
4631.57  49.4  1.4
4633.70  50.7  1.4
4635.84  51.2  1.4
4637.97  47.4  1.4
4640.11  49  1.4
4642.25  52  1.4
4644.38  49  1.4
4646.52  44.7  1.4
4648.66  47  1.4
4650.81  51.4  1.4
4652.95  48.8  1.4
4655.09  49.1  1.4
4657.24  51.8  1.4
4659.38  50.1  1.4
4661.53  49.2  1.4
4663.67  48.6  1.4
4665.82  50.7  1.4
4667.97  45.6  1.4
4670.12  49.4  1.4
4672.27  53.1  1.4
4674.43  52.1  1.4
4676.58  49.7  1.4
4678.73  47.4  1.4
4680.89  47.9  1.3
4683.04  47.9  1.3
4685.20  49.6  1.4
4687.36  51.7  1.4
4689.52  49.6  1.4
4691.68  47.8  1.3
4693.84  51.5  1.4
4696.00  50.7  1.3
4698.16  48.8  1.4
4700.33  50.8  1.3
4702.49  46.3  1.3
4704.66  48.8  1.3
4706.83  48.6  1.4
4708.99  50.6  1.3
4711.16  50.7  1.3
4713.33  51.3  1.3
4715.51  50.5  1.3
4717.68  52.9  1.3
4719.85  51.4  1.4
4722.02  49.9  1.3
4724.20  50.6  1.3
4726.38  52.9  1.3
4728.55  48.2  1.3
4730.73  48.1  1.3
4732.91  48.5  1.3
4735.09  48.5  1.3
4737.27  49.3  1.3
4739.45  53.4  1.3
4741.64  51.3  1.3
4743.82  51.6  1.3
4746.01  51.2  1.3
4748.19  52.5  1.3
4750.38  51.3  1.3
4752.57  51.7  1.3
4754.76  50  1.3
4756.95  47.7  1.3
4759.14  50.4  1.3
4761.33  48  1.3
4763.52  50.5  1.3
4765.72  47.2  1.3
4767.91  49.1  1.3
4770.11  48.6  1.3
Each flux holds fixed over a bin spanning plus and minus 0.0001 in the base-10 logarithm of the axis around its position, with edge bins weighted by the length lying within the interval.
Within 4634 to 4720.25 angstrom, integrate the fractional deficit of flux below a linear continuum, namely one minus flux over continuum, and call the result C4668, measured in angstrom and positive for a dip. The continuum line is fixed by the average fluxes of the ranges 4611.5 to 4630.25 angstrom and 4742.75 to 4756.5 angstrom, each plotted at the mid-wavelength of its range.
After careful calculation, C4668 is 1.9 angstrom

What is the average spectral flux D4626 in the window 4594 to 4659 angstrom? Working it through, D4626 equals 49.8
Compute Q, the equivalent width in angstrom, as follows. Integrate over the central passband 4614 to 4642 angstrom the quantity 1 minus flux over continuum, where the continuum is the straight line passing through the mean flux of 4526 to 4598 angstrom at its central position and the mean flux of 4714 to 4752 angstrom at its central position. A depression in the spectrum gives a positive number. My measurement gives -0.5 angstrom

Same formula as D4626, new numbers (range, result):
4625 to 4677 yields 49.7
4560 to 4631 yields 49.6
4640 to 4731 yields 49.7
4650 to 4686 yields 49.5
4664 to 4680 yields 49.6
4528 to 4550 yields 46.9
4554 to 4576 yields 49.9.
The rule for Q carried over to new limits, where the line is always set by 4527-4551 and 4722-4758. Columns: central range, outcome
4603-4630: -1.34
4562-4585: -0.87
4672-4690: -0.16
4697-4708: 0.23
